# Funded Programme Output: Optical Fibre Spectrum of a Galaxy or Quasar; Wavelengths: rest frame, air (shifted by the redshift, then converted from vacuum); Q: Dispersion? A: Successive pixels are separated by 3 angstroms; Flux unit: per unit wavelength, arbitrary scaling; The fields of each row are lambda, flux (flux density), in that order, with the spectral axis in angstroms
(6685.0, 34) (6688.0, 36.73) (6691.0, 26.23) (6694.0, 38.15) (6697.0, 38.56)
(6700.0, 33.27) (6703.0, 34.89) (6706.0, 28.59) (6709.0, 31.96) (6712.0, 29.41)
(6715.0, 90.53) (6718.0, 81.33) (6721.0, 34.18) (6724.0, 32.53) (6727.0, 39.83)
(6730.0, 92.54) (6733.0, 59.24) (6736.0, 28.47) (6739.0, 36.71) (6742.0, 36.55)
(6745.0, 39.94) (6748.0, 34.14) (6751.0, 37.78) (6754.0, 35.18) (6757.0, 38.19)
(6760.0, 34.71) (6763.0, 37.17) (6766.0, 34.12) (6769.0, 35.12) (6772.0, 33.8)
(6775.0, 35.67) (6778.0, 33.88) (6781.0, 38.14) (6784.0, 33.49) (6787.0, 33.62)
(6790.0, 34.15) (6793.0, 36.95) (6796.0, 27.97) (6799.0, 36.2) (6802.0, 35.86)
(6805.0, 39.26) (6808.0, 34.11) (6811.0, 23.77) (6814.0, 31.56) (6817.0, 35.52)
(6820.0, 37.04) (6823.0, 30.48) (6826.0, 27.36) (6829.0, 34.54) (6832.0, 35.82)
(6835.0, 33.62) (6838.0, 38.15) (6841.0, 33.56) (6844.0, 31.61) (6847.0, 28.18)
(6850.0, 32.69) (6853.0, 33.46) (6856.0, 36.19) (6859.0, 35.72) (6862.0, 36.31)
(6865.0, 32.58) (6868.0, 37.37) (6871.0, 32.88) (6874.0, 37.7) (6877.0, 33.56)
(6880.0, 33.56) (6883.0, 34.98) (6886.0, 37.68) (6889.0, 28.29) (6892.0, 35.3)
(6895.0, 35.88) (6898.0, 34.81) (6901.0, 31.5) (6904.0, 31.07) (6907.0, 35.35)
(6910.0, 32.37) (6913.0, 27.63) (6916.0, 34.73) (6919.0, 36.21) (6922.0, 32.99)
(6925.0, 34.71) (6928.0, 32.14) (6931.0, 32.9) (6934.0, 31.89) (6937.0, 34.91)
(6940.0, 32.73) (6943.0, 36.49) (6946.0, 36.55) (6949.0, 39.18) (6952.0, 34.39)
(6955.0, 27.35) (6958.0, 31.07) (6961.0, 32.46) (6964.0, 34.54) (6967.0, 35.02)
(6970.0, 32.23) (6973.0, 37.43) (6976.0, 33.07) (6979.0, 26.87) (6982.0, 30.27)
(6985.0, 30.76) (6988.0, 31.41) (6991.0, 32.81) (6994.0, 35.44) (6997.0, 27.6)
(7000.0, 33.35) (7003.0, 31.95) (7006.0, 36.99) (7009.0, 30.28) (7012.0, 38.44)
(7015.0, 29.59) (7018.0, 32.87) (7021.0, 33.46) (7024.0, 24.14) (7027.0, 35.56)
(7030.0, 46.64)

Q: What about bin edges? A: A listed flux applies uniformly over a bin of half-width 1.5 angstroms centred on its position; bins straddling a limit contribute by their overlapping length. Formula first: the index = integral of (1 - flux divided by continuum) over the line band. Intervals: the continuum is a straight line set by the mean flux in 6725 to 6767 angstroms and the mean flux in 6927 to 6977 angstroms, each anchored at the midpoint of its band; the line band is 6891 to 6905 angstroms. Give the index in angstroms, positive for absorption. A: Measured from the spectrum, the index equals 0.8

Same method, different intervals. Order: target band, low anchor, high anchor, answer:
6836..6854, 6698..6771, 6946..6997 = 2.3 angstroms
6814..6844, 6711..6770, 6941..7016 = 4.9 angstroms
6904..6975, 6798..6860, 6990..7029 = -1.4 angstroms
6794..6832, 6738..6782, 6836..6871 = 2.1 angstroms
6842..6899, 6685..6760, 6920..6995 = 3.6 angstroms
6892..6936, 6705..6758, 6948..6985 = 2.7 angstroms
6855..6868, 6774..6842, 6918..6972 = -0.6 angstroms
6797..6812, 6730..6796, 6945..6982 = 1.1 angstroms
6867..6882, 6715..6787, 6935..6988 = 0.8 angstroms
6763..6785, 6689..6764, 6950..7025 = 2.8 angstroms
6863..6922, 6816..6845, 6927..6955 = 0.3 angstroms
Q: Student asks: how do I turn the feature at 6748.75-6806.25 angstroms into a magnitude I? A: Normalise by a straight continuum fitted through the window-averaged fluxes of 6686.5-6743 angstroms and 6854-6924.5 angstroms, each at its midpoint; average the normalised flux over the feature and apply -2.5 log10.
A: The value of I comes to 0.14 mag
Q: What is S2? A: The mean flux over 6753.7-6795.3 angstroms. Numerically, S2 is 35.2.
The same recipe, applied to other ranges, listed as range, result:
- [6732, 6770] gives 37.2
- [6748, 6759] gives 36.5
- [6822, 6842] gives 33.4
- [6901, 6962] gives 33.3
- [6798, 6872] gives 33.7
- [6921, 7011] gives 33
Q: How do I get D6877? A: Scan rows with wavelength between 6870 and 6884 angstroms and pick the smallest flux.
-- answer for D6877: 32.88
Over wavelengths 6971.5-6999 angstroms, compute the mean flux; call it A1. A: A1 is 31.8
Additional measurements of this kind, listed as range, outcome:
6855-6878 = 35.3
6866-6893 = 34.5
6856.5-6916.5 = 34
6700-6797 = 40.3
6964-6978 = 34.2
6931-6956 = 34.2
